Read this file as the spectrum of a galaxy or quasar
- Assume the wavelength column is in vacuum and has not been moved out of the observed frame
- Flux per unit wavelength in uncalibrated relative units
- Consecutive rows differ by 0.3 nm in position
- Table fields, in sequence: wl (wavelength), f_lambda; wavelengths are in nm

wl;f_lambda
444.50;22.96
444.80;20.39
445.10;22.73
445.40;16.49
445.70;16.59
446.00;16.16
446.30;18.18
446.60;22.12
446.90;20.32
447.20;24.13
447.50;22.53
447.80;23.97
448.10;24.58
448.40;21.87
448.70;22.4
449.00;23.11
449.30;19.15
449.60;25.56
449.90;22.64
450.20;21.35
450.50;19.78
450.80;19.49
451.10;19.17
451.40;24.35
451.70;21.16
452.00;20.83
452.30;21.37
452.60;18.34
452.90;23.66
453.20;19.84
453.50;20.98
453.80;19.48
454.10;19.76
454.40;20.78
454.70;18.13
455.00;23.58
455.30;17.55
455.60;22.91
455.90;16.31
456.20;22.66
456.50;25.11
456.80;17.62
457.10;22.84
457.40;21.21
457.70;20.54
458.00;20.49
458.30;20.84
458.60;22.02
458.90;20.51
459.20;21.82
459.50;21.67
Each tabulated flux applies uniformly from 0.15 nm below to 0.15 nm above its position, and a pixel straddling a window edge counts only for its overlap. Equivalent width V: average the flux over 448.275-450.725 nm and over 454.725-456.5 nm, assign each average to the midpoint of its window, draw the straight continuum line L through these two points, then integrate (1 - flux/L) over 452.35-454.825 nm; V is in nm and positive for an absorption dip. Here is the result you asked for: 0.11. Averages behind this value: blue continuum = 21.9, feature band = 20.2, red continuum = 20.8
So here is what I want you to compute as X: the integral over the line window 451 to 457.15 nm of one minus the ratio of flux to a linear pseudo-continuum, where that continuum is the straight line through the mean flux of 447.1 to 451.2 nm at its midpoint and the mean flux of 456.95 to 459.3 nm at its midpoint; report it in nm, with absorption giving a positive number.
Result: 0.26 nm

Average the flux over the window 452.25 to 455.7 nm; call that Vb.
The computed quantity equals 20.5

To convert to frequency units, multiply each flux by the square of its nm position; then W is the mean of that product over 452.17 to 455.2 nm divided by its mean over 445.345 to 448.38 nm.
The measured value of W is 1.02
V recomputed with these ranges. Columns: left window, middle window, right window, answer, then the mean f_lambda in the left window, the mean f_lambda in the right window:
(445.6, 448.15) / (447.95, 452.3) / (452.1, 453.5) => -0.197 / 20.9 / 20.8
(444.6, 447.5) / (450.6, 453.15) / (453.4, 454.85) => -0.149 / 19.9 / 19.8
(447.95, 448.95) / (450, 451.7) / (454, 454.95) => 0.066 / 23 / 20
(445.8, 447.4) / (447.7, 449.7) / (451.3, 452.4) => -0.196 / 20.1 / 21.8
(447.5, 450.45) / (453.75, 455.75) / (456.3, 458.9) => 0.128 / 22.6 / 21.3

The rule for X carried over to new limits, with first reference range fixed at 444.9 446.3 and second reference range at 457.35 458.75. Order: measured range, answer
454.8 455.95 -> 0.00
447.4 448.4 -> -0.26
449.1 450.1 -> -0.18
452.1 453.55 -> -0.08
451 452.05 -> -0.11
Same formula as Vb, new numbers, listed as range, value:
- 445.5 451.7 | 21.3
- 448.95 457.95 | 20.9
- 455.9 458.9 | 21.2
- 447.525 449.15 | 23.1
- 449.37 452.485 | 21.5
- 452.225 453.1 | 21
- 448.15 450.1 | 22.5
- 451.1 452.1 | 21.7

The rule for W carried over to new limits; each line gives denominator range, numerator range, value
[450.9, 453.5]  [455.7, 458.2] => 1.01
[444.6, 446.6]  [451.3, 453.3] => 1.17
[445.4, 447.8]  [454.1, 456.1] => 1.03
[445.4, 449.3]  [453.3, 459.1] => 1.02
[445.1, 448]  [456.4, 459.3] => 1.10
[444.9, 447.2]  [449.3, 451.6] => 1.14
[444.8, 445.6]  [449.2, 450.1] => 1.18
